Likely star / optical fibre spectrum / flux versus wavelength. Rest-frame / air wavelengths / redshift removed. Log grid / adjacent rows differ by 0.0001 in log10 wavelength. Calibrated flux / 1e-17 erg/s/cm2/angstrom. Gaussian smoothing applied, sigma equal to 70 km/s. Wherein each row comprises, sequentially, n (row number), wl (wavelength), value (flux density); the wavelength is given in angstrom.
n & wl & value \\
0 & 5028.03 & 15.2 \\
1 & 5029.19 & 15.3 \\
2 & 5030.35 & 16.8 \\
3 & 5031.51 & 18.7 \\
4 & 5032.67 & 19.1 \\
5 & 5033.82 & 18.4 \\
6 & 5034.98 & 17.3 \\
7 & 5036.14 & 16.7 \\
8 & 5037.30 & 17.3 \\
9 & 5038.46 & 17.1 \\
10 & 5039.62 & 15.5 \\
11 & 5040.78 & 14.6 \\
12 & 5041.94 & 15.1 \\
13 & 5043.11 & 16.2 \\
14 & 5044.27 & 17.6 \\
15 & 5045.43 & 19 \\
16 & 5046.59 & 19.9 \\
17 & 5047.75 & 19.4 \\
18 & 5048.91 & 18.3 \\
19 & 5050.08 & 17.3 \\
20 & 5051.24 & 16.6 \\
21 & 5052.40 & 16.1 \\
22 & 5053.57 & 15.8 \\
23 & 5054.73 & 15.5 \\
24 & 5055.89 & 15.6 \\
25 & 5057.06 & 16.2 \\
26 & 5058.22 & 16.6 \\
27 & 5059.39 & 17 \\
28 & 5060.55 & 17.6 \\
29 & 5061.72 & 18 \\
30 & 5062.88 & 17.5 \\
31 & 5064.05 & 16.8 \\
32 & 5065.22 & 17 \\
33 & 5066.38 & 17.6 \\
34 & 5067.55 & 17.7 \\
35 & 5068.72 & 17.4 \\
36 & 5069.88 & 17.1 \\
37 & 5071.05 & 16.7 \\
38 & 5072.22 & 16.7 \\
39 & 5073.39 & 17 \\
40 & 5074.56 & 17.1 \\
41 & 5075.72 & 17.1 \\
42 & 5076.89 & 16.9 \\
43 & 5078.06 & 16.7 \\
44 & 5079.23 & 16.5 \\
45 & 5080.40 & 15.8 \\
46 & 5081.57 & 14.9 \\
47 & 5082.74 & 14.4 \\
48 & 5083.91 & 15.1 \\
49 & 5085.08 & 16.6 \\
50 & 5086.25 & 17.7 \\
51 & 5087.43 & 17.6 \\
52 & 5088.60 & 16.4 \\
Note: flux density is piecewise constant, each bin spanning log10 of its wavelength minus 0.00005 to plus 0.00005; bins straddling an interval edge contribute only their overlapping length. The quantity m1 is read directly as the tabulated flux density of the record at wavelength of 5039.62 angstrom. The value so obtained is 15.5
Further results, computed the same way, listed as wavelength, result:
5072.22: 16.7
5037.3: 17.3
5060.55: 17.6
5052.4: 16.1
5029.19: 15.3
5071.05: 16.7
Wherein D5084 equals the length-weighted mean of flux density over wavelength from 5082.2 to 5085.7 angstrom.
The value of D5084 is 15.4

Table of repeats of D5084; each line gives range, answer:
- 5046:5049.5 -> 19.2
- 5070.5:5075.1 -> 16.9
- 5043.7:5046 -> 18.3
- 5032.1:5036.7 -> 17.9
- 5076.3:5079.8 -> 16.7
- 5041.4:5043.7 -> 15.6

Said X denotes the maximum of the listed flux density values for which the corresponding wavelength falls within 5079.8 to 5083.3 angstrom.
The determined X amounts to 15.8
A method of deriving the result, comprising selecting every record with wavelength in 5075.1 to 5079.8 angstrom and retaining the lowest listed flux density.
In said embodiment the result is 16.5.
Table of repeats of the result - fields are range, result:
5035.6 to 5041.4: 14.6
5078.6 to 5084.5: 14.4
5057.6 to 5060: 16.6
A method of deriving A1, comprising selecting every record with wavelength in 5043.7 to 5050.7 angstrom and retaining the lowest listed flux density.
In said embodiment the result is 17.3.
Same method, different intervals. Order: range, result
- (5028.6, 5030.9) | 15.3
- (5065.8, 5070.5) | 17.1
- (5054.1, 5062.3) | 15.5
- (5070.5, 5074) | 16.7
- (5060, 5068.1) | 16.8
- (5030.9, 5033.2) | 18.7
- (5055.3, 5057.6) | 15.6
